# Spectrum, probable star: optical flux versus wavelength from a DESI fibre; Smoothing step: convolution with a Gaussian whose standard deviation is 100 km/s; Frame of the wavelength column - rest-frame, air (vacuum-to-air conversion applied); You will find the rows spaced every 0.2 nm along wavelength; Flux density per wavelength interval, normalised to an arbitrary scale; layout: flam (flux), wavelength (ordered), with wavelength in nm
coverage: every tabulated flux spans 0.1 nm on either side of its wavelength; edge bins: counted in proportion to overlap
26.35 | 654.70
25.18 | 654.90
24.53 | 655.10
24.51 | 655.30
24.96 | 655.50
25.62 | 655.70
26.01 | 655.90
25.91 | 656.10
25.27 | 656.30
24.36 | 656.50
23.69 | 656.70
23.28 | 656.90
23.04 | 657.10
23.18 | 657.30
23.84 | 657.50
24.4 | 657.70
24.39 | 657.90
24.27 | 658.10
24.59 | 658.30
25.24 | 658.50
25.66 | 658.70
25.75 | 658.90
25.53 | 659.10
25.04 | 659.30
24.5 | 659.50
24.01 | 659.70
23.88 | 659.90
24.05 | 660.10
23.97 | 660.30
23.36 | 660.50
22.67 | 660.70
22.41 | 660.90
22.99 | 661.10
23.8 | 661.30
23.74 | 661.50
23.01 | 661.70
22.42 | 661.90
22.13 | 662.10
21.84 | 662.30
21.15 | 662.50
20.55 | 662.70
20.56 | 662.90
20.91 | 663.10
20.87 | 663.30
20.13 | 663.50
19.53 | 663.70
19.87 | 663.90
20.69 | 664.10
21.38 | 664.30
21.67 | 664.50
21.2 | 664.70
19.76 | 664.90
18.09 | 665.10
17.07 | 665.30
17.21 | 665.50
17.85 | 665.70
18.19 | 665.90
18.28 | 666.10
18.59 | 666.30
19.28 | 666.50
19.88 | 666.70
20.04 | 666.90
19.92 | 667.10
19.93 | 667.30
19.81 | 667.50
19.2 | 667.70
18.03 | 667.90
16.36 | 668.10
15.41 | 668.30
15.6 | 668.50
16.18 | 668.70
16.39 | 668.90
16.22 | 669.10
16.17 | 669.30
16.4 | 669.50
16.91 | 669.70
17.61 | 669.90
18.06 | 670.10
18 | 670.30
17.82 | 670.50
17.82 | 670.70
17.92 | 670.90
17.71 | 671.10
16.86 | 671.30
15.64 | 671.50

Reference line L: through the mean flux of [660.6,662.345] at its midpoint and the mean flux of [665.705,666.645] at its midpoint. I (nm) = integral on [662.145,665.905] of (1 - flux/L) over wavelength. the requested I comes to 0.09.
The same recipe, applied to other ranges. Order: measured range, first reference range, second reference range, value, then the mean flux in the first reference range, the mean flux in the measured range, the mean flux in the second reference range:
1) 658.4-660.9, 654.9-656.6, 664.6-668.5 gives -0.18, 25.1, 24.4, 18.6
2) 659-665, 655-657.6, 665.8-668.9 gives -0.27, 24.5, 22.3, 18.3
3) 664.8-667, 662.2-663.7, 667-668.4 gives 0.08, 20.8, 18.6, 18.4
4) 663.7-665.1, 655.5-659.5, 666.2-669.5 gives -0.02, 24.7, 20.5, 17.9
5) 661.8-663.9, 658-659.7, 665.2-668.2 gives 0.08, 25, 21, 18.6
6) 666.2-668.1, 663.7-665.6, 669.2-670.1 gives -0.10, 19.7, 19.2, 16.9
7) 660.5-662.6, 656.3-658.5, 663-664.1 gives -0.11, 24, 22.7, 20.3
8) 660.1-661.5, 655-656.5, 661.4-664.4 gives -0.06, 25.2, 23.3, 21.3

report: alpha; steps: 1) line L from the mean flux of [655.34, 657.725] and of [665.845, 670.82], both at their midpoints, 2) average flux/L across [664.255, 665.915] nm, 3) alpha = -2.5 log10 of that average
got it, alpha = 0.031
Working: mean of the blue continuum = 24.5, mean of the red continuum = 17.8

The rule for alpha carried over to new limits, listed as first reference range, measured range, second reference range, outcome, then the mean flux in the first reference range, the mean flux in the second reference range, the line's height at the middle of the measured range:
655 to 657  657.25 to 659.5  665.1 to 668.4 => -0.061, 24.8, 18.4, 23.4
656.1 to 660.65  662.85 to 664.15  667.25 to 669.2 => 0.016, 24.3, 17.2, 20.7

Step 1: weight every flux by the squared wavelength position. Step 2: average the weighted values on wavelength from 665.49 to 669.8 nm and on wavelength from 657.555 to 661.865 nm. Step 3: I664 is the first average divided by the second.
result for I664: 0.76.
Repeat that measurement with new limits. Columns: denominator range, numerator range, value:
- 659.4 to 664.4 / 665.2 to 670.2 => 0.82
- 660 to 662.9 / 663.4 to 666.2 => 0.86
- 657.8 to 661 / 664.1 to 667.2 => 0.81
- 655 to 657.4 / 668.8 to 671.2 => 0.73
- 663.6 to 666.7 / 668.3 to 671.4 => 0.89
